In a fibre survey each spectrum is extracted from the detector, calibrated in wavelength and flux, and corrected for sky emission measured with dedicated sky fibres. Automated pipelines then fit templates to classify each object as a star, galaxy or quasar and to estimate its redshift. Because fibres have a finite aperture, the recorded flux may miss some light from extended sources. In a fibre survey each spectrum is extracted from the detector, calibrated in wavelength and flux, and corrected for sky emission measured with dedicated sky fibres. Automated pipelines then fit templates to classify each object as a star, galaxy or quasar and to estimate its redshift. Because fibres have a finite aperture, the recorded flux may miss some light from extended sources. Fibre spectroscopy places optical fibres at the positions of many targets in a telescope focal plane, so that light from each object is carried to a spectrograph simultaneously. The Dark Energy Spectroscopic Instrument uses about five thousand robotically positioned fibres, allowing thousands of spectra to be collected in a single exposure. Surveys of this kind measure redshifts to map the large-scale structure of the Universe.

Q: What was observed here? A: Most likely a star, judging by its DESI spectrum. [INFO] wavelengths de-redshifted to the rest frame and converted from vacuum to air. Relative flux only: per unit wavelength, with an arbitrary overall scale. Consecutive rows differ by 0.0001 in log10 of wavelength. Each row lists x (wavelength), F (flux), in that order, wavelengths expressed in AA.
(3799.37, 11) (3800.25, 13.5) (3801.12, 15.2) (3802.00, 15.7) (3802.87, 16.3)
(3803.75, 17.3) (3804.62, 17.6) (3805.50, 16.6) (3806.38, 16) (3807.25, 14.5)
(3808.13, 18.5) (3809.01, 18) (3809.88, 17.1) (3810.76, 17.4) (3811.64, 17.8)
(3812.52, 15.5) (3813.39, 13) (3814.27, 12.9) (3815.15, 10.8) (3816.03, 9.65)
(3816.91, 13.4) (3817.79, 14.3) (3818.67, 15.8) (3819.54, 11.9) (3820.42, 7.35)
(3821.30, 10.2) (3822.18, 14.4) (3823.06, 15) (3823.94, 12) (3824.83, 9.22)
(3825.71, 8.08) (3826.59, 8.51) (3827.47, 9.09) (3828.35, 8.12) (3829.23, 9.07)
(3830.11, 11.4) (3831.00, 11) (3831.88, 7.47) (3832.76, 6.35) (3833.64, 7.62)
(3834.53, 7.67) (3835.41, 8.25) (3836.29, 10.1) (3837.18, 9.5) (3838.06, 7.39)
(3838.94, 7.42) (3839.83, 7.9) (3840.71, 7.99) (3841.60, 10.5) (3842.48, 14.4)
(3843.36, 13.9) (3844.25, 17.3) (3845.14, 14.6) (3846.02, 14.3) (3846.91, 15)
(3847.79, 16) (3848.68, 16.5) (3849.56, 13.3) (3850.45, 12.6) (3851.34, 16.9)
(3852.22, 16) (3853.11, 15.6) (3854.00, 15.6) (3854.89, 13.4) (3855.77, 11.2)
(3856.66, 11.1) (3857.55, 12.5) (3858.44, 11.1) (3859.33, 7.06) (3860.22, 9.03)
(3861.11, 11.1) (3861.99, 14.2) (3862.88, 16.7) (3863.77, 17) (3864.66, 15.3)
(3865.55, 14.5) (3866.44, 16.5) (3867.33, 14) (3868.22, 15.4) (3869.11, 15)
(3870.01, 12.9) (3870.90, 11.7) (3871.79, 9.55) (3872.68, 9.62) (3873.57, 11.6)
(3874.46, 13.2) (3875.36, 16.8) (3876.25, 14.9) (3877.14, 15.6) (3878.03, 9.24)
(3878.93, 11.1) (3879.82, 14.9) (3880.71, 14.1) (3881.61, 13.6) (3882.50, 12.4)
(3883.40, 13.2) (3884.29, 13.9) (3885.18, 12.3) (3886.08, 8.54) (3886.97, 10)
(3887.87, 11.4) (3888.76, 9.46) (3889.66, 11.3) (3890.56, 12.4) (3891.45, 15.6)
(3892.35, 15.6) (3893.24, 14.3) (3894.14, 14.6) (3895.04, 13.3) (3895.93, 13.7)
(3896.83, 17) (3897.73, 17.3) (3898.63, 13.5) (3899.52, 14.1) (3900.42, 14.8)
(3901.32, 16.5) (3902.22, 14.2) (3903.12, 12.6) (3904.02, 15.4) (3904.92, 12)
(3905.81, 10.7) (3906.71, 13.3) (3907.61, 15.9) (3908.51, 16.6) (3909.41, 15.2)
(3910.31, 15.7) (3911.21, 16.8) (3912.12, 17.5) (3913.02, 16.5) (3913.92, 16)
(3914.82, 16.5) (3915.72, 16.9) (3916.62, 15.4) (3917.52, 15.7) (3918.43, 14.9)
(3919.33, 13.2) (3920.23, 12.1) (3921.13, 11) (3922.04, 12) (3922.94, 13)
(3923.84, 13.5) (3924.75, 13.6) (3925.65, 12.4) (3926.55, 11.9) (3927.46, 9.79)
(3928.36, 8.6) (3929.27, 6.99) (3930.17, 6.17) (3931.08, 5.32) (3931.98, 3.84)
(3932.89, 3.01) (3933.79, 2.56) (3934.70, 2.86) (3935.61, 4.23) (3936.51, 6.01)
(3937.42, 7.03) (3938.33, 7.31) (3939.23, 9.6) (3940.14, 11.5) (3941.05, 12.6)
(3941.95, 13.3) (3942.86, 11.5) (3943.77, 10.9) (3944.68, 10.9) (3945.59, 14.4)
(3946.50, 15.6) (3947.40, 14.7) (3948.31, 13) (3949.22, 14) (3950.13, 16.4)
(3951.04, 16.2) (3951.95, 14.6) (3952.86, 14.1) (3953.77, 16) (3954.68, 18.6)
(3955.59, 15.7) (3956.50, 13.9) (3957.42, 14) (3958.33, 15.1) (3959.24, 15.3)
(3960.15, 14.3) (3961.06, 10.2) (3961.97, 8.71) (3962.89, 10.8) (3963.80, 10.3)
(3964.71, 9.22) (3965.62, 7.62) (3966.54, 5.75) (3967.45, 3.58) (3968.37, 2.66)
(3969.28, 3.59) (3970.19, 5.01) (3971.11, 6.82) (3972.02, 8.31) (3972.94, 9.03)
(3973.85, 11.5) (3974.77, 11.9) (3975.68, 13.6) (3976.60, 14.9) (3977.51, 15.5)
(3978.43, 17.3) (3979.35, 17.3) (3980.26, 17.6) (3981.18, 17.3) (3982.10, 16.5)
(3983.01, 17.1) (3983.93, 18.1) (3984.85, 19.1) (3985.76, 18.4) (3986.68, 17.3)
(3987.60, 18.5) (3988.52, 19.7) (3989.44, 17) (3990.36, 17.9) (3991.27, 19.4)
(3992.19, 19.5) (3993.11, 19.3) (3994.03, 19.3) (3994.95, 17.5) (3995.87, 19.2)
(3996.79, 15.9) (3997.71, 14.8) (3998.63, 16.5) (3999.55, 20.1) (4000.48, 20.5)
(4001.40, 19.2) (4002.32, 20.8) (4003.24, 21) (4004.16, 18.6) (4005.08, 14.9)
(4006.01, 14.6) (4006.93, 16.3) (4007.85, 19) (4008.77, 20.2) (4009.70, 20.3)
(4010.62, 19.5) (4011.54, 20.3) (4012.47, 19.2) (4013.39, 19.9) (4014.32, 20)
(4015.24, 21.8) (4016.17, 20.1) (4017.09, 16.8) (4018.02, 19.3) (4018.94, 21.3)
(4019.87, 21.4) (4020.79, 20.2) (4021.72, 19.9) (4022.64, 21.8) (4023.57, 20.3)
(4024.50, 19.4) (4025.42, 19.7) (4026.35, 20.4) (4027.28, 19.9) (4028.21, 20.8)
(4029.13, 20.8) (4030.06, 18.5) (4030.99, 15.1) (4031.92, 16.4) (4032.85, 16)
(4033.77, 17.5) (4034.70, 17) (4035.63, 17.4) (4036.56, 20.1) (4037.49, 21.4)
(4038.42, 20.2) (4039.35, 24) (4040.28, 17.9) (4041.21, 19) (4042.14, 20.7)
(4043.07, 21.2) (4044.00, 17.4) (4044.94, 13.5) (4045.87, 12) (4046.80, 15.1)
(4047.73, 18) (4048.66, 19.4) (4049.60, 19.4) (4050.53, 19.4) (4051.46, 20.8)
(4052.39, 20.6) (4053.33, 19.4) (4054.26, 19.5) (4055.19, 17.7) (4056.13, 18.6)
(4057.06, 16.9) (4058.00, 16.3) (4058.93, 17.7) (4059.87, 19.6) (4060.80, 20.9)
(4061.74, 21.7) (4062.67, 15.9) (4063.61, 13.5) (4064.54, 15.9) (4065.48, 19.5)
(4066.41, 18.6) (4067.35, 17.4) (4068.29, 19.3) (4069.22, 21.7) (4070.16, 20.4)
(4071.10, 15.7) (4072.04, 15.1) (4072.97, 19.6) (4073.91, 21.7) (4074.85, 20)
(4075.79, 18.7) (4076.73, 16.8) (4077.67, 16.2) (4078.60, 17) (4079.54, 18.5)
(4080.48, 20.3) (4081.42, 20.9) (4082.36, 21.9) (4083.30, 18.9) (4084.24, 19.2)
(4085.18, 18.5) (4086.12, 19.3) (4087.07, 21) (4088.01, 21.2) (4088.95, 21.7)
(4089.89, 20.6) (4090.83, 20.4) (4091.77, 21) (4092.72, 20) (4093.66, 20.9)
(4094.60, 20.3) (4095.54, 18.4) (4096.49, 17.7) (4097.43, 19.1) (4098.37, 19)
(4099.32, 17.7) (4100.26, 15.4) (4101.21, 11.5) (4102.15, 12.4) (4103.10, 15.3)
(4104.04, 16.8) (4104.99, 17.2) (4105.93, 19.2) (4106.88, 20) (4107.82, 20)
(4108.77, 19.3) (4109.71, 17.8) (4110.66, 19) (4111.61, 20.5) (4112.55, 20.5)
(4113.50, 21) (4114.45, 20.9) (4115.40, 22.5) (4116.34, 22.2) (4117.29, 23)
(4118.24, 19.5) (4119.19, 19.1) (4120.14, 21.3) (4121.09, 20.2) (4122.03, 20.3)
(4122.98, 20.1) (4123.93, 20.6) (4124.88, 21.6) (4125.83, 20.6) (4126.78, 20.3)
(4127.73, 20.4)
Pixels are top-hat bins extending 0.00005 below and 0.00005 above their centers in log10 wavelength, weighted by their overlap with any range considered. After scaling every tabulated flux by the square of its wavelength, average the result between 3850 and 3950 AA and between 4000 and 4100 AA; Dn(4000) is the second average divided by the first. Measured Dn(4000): 1.6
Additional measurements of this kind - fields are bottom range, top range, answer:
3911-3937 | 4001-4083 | 1.84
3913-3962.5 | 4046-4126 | 1.73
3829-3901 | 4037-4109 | 1.63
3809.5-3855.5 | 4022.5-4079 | 1.72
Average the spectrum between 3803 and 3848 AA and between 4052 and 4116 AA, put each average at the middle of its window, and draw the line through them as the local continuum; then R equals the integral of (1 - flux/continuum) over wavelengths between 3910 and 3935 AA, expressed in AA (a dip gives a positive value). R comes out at 5.2 AA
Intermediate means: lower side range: 12.3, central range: 11.6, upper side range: 18.8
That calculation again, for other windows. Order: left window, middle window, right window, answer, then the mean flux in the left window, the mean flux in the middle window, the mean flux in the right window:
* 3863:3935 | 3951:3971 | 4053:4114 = 5.17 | 12.9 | 11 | 18.7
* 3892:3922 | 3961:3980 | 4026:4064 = 7.76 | 14.8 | 9.77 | 18.5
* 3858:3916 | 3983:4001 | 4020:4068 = -1.34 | 13.7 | 18.3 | 18.7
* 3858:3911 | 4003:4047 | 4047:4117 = -4.16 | 13.5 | 18.9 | 18.9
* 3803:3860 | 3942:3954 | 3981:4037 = 1.92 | 12.5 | 14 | 18.8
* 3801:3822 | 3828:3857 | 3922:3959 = 4.40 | 14.7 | 11.7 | 11.2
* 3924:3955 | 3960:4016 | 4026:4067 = -4.29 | 10.6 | 15.5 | 18.4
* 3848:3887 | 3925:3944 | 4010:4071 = 9.17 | 13.2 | 8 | 18.9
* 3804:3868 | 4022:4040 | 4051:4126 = -1.71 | 12.6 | 19.3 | 19.1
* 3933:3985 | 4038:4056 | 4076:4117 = -2.50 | 11.8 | 18.7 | 19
